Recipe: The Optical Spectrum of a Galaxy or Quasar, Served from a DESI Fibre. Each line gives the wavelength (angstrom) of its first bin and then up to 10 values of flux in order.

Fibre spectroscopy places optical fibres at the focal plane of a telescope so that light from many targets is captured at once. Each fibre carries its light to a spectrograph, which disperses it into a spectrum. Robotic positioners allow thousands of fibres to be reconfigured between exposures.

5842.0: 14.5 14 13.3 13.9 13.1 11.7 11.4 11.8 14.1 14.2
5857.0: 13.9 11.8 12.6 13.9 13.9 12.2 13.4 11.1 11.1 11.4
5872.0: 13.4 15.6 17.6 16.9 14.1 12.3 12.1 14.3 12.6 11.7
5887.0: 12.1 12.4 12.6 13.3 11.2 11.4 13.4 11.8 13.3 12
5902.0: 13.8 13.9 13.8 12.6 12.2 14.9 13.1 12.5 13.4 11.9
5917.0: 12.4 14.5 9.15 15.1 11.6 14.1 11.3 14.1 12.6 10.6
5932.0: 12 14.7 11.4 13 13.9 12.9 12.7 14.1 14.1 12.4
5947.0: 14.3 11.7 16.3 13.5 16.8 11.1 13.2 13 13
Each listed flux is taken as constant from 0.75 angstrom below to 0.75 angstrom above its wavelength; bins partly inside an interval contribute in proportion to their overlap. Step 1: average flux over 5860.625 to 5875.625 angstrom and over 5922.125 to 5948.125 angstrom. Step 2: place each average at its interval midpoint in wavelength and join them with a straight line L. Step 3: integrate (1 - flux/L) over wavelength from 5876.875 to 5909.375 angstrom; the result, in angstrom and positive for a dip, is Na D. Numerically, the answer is 0.91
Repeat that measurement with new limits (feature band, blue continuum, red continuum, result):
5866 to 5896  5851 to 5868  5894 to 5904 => -0.4 angstrom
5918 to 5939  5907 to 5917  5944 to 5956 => 0.9 angstrom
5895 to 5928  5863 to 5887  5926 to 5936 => -0.4 angstrom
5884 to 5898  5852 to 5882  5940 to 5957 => 1.3 angstrom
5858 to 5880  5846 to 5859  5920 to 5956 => -0.9 angstrom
